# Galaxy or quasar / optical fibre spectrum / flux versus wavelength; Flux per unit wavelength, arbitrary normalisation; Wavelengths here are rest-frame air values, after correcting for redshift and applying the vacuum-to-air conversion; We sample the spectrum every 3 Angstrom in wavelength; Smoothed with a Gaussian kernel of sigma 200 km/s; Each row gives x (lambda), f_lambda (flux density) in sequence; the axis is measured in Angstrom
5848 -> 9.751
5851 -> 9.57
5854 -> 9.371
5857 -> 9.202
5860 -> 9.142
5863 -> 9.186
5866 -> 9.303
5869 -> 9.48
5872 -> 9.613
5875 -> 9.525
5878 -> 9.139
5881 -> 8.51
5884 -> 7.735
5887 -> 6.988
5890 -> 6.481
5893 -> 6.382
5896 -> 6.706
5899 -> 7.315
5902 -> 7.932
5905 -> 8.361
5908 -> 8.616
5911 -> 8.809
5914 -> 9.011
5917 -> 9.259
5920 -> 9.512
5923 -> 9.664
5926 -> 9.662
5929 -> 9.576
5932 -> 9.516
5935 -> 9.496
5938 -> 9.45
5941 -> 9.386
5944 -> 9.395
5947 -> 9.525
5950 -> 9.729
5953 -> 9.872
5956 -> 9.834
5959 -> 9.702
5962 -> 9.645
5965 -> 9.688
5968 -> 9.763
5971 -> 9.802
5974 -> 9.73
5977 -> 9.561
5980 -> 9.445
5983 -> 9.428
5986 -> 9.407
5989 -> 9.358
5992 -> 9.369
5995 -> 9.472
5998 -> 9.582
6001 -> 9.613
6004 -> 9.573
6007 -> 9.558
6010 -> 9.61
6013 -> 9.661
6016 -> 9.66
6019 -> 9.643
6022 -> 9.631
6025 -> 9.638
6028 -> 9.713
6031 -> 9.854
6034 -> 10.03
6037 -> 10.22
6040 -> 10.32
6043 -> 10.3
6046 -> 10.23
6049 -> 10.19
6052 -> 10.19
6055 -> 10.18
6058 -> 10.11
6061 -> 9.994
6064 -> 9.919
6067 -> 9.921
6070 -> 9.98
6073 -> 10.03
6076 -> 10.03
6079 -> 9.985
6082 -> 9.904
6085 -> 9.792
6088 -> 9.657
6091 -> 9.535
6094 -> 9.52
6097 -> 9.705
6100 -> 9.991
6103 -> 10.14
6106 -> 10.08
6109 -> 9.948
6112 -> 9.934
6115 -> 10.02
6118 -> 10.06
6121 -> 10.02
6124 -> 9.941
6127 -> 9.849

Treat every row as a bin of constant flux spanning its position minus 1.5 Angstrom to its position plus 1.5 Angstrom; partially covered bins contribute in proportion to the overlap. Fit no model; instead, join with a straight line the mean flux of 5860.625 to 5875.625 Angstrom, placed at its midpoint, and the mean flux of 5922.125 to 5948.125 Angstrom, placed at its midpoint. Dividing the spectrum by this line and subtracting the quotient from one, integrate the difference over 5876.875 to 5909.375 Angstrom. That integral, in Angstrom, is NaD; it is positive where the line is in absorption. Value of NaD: 6.2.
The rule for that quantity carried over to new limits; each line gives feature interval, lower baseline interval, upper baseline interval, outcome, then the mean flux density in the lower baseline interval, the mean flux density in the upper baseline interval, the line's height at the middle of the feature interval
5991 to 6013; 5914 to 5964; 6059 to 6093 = 0.36 Angstrom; 9.56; 9.88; 9.71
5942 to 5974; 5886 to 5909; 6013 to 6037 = -4.57 Angstrom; 7.33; 9.76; 8.48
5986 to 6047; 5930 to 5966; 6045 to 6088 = 0.64 Angstrom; 9.6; 10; 9.84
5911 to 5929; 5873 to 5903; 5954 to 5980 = -1.84 Angstrom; 7.7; 9.7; 8.51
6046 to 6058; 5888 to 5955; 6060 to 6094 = -0.60 Angstrom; 8.8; 9.87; 9.7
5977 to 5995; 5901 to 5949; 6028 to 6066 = 0.45 Angstrom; 9.22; 10.1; 9.66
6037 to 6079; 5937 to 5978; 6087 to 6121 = -1.27 Angstrom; 9.65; 9.88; 9.81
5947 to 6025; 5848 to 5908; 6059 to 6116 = -3.52 Angstrom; 8.46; 9.9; 9.2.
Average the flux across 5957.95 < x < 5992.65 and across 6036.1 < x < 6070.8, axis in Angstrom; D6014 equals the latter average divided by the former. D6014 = 1.1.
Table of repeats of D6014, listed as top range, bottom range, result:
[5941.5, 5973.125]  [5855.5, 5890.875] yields 1.11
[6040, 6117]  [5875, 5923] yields 1.22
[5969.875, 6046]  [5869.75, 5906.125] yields 1.22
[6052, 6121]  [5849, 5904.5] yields 1.18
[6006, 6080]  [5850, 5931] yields 1.15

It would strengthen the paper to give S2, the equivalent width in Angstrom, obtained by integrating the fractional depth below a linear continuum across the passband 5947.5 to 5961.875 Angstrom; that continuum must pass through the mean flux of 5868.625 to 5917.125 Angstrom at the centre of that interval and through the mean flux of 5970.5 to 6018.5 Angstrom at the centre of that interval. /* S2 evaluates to -1.19 Angstrom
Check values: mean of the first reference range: 8.17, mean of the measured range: 9.75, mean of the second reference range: 9.55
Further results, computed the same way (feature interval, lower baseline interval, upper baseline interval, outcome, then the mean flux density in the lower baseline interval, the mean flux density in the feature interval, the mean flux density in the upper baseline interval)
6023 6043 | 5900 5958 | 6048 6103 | -0.49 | 9.28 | 9.98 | 9.93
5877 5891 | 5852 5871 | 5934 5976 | 2.40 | 9.3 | 7.77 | 9.64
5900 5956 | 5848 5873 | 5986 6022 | 1.17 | 9.38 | 9.26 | 9.55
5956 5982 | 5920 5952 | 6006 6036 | -0.17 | 9.54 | 9.67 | 9.71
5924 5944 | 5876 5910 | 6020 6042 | -2.76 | 7.7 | 9.51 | 9.92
